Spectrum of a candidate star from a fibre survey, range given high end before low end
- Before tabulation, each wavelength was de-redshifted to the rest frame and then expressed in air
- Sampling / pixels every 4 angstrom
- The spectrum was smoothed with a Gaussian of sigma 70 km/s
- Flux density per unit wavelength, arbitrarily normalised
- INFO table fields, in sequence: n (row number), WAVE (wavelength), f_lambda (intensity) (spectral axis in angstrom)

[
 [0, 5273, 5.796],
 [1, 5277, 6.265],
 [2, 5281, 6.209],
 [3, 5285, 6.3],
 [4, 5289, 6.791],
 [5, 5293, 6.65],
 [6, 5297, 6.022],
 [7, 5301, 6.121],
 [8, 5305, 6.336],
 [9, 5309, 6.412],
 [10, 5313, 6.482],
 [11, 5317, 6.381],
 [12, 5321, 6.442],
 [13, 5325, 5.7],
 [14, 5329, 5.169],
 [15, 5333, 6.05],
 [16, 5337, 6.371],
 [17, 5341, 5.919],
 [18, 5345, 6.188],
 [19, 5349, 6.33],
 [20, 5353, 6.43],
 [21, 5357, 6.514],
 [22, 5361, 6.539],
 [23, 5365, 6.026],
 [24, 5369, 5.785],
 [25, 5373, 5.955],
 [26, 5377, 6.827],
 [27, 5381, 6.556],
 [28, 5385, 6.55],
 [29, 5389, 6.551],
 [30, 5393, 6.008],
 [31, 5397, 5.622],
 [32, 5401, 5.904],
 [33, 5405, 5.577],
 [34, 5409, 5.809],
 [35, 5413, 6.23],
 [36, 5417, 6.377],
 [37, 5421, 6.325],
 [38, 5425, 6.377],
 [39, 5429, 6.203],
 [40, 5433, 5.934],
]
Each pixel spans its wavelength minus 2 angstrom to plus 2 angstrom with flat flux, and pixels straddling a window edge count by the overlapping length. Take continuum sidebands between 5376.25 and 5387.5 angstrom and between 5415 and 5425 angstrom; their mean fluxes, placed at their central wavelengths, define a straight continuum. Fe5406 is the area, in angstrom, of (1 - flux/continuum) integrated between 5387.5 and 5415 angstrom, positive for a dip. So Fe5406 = 2.3 angstrom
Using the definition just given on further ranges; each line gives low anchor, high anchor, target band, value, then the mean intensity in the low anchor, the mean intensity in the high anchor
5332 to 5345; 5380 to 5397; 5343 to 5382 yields -0.6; 6.13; 6.31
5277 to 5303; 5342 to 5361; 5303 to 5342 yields 1.4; 6.34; 6.36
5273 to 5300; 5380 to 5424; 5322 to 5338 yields 1.1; 6.32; 6.13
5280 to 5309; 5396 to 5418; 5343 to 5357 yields -0.5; 6.36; 5.91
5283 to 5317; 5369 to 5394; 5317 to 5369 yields 2.0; 6.39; 6.37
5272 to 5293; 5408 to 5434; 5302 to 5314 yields -0.1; 6.33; 6.2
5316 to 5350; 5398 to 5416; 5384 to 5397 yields -0.7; 6.04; 5.89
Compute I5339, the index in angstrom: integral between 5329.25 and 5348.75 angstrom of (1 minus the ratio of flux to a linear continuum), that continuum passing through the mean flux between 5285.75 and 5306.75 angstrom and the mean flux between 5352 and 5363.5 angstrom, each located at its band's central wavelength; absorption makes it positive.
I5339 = 1.2 angstrom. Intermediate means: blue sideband 6.38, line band 6.06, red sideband 6.48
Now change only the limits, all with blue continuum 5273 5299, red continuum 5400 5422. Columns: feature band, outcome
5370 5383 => -0.6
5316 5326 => 0.1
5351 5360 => -0.5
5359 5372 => 0.1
